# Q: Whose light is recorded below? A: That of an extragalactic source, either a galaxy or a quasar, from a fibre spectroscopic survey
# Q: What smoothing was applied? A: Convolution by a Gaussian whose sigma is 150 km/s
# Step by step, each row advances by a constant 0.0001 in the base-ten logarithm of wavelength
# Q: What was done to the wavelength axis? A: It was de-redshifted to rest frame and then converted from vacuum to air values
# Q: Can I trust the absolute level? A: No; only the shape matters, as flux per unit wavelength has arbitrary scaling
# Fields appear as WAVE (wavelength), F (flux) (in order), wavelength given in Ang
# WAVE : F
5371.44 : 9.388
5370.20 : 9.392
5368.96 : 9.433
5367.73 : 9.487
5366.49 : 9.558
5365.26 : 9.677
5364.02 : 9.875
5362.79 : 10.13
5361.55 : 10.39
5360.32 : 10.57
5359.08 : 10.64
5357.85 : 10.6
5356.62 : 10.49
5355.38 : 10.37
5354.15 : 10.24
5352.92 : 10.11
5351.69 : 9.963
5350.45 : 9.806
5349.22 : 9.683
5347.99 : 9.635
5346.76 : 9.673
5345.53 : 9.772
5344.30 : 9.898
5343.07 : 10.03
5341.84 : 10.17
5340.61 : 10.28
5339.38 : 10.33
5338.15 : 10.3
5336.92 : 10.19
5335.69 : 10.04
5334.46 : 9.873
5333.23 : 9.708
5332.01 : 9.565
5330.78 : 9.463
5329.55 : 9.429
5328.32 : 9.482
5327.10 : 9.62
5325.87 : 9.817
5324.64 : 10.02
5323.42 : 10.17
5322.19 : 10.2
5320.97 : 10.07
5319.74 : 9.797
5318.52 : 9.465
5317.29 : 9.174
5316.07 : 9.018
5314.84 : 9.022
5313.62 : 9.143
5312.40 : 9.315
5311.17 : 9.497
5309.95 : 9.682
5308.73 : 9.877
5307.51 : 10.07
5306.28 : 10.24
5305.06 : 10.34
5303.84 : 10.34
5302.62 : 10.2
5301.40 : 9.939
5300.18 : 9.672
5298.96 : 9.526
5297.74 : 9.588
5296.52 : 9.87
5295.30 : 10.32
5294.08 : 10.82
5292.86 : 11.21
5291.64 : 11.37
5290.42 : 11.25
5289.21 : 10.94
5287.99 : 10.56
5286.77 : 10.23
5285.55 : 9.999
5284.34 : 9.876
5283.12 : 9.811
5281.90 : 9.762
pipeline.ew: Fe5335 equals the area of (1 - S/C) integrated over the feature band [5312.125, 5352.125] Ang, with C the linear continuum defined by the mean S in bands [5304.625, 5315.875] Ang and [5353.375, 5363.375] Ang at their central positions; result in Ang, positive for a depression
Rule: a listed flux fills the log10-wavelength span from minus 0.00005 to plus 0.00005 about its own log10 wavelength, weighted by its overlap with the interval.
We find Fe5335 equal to 0.9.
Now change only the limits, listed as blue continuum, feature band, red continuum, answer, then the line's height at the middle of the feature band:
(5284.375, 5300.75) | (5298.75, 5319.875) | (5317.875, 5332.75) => 0.8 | 10.1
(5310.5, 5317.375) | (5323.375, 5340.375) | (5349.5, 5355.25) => -0.5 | 9.59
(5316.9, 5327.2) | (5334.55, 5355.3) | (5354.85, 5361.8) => 0.5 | 10.3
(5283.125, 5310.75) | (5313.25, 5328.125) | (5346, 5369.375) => 0.8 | 10.2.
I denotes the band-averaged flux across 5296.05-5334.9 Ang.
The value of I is 9.72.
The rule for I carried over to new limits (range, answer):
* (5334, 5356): 10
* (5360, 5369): 9.9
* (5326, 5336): 9.64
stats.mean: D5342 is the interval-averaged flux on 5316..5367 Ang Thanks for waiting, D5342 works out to 9.95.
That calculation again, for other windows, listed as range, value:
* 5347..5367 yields 10.1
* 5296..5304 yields 9.85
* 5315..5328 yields 9.7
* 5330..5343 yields 9.98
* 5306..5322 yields 9.57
